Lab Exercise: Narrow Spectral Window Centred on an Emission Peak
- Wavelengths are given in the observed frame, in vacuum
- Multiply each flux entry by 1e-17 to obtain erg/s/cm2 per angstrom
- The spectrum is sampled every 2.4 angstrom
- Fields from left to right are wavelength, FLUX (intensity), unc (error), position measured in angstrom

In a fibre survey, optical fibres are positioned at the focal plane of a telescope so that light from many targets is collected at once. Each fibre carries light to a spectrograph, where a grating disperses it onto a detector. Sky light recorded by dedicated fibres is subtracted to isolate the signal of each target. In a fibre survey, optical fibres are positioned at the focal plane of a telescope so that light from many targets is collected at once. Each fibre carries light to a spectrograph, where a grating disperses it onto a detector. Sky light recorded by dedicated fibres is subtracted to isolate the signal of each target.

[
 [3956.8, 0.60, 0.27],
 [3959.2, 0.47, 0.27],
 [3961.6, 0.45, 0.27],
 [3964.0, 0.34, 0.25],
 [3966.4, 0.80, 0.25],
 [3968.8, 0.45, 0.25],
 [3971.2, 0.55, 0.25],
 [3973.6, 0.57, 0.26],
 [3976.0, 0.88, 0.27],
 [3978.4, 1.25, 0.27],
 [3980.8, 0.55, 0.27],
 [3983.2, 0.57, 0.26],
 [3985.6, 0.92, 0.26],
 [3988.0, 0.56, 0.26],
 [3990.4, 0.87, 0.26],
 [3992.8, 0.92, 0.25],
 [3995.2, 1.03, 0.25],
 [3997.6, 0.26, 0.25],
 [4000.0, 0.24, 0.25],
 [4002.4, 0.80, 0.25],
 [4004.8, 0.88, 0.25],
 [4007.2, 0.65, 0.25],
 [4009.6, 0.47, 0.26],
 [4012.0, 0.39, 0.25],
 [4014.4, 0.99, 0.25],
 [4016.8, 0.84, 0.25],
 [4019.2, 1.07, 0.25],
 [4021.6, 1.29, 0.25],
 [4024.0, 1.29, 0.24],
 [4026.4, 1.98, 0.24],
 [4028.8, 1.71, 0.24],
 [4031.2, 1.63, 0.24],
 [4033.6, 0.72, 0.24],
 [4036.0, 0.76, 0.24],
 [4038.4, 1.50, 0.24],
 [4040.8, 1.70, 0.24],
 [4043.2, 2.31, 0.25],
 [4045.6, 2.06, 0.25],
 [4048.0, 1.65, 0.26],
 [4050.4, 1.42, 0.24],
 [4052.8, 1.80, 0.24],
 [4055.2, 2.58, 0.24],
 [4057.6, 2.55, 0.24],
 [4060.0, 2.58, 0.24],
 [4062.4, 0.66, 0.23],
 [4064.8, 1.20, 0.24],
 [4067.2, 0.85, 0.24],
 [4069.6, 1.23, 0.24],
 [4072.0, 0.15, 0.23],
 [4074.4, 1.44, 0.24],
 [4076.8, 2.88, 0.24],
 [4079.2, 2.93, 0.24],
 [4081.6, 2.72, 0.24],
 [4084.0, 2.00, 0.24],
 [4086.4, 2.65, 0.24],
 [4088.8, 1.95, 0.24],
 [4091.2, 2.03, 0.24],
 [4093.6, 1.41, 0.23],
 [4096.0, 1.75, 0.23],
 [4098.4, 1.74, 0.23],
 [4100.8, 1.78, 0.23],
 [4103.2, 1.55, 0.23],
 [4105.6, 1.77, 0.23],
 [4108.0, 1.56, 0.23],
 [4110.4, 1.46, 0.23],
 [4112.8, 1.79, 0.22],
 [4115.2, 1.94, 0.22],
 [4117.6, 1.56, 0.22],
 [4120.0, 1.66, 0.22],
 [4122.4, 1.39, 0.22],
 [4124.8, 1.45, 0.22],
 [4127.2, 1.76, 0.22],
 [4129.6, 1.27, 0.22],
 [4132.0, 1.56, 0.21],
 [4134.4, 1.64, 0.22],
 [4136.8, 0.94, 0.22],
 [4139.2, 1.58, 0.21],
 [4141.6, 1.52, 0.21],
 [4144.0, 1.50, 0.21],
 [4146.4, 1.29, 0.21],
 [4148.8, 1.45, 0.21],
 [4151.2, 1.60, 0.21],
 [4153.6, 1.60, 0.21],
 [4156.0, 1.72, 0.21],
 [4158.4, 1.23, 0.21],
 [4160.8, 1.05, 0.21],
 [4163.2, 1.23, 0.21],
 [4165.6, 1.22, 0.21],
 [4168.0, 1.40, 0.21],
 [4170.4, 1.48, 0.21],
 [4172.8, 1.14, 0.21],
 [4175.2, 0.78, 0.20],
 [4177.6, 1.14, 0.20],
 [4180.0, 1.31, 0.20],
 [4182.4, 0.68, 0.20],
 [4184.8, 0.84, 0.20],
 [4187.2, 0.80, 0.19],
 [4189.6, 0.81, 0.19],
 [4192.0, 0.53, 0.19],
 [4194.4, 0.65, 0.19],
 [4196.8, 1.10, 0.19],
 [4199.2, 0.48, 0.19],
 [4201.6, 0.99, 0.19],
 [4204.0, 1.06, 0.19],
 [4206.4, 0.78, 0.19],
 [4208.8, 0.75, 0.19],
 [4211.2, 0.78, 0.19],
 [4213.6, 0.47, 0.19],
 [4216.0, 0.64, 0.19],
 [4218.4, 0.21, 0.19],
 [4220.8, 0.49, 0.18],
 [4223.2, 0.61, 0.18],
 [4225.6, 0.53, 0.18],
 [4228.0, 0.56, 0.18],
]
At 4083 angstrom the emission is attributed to Lyman alpha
